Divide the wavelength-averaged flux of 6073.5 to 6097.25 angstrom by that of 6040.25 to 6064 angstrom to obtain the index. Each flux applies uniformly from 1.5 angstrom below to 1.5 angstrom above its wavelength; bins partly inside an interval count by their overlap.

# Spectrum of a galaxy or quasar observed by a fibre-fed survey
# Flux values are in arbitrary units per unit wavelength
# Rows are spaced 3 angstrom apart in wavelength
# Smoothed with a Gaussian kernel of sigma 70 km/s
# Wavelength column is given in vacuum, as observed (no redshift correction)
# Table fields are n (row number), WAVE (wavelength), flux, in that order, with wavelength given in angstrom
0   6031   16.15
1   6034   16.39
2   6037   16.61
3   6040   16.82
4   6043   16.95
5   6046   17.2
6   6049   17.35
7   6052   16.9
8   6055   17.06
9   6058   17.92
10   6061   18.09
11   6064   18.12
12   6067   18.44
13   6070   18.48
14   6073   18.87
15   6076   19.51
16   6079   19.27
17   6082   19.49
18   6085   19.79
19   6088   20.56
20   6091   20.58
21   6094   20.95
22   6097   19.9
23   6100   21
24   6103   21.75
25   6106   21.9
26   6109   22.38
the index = 1.1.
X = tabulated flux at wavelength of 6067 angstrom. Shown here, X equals 18.44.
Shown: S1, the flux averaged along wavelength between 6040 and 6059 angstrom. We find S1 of 17.2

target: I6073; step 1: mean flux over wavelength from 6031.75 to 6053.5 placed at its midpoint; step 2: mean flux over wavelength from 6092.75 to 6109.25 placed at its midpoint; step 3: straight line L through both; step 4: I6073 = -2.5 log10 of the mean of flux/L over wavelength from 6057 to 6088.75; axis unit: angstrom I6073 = 0.011 mag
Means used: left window 16.9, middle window 18.9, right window 21.2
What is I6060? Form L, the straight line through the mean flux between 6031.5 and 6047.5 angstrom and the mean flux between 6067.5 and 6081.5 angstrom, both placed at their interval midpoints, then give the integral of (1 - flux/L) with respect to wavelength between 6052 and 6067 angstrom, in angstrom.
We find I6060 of 0.2 angstrom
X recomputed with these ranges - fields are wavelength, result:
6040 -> 16.82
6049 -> 17.35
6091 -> 20.58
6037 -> 16.61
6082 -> 19.49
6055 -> 17.06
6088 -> 20.56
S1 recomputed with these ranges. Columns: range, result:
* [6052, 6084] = 18.5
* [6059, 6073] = 18.3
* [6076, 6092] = 19.9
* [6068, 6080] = 19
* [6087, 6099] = 20.5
